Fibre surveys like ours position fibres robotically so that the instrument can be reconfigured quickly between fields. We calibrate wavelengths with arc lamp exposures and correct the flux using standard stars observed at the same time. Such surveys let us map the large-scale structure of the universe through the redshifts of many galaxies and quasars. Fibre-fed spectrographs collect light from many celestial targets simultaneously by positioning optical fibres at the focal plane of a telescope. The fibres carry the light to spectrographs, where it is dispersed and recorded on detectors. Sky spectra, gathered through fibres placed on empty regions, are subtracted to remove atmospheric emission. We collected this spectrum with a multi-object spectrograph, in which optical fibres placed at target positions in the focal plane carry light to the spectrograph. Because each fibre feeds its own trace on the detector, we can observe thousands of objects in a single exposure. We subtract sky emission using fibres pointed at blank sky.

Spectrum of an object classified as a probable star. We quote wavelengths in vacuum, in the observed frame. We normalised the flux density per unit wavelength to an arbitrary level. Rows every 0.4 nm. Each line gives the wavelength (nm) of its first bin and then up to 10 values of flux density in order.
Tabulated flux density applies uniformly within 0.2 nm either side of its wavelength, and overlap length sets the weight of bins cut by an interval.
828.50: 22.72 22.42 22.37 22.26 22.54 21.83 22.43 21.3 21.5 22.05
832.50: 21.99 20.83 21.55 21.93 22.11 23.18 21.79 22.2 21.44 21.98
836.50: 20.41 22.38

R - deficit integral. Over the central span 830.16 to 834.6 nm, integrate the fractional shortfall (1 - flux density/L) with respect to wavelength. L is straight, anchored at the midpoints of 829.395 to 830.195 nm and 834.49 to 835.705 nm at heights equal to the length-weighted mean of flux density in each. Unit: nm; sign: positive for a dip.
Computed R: 0.074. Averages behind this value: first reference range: 22.4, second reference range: 22.1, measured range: 21.9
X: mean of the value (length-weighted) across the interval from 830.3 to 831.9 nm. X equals 21.8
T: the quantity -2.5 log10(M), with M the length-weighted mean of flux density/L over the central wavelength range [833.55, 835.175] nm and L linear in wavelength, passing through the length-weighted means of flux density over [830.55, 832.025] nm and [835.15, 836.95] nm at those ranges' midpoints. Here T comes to -0.03 mag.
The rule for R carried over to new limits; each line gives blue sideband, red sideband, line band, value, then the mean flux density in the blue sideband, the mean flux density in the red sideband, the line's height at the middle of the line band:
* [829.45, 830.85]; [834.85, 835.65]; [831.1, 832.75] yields 0.033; 22.2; 21.9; 22.1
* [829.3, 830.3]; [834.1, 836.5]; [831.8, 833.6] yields 0.045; 22.4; 22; 22.2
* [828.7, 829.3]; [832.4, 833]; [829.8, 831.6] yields -0.005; 22.4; 21.4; 21.9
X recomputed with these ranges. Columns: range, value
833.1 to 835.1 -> 22.1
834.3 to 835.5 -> 22.4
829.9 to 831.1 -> 22.3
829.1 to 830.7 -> 22.2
